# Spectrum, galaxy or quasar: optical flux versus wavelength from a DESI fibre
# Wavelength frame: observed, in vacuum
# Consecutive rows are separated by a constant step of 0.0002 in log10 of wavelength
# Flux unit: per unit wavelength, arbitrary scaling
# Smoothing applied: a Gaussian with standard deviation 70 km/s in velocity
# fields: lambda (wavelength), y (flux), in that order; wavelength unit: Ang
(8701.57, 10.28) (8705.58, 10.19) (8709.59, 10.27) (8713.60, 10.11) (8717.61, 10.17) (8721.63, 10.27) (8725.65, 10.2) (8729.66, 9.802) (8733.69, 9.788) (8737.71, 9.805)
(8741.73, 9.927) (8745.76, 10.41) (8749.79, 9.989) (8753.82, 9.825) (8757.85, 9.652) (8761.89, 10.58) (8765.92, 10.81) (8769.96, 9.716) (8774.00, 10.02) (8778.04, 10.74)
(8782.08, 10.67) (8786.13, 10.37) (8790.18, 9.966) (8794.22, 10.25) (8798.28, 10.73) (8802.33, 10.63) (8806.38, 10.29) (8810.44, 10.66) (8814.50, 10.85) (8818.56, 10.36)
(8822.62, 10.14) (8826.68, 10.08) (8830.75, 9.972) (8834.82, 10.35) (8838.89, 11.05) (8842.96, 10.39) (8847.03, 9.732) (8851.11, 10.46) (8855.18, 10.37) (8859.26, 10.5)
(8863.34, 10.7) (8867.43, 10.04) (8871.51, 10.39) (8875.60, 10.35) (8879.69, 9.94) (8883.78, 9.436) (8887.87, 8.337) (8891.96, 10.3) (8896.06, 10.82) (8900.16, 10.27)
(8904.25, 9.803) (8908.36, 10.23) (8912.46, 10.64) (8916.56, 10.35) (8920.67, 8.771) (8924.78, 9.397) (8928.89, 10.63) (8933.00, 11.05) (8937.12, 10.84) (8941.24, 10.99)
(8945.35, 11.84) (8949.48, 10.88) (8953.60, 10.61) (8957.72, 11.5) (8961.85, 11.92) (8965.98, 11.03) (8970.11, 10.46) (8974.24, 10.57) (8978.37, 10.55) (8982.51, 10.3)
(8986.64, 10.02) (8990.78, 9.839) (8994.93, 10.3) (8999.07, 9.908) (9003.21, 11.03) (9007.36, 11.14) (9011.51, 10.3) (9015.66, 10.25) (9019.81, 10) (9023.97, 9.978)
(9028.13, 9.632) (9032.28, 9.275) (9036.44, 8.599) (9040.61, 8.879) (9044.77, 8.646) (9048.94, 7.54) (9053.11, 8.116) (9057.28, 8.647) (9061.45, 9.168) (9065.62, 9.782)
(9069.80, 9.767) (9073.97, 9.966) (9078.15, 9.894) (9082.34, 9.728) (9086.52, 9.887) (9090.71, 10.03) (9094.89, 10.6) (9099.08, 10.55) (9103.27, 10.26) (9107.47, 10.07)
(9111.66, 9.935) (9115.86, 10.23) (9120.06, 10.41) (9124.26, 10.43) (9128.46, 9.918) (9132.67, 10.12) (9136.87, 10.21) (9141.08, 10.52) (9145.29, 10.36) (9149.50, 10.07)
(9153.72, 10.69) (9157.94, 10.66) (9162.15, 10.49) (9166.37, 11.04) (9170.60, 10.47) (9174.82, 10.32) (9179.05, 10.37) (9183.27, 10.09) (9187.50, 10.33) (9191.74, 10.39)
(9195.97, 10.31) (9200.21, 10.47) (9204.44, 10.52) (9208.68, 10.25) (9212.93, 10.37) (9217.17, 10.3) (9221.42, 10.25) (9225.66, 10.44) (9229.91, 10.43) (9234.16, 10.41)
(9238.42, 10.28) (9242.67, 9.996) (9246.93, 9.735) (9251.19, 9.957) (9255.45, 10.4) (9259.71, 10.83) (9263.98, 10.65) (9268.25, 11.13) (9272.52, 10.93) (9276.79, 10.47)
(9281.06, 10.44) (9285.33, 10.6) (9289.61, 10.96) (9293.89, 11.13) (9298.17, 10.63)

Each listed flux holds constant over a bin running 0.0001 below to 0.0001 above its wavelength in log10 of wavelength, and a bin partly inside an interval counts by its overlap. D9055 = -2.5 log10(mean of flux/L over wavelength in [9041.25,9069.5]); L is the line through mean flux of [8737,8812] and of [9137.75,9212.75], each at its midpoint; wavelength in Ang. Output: 0.19 mag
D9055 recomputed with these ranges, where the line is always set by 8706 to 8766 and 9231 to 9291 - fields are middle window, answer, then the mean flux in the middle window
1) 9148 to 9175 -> -0.02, 10.6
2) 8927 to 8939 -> -0.06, 10.8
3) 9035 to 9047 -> 0.19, 8.69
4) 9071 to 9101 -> 0.03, 10.1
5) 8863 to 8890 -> 0.04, 9.83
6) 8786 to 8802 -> -0.02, 10.4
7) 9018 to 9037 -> 0.08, 9.56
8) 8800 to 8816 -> -0.05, 10.6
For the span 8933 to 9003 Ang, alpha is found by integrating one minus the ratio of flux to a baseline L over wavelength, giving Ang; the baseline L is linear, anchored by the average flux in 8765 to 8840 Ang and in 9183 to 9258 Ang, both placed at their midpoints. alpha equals -2.66 Ang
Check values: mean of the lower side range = 10.4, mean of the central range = 10.7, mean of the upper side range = 10.3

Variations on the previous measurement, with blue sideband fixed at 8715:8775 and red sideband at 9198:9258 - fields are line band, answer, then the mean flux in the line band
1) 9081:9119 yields 0.23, 10.2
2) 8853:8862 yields -0.30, 10.5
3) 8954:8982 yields -2.15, 10.9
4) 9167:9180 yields -0.27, 10.5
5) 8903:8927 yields 0.63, 9.87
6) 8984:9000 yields 0.22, 10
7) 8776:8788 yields -0.61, 10.6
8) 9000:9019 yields -0.76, 10.6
